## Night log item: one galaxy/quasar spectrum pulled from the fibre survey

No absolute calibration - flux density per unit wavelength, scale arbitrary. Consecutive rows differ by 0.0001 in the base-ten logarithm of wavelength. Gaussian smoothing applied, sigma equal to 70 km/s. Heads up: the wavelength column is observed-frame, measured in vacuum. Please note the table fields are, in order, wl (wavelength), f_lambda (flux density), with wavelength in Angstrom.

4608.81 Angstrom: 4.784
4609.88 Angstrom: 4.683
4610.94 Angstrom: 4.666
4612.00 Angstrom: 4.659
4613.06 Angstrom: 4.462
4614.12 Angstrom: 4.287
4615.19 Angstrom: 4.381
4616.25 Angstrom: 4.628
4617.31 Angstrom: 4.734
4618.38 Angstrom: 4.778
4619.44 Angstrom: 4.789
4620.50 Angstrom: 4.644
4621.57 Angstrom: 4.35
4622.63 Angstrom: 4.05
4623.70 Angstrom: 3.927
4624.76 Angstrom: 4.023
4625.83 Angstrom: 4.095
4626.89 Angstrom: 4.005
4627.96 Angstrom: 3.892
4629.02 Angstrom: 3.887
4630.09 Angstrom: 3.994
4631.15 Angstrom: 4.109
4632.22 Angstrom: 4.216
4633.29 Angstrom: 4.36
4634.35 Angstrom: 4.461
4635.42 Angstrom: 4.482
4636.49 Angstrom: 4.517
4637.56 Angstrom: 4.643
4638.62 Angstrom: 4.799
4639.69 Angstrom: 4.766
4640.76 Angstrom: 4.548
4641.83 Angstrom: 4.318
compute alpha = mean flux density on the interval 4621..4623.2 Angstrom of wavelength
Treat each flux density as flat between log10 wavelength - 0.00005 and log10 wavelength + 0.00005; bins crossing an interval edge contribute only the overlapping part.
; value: 4.19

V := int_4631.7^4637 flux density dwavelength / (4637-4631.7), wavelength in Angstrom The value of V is 4.41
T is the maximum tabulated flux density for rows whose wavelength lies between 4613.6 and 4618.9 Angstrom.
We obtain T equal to 4.778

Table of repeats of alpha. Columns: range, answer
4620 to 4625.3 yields 4.19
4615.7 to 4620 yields 4.74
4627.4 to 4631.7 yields 3.97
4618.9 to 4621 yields 4.73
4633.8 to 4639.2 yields 4.59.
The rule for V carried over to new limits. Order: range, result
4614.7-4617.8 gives 4.59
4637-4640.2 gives 4.74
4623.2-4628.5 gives 3.99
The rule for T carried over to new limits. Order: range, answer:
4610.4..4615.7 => 4.666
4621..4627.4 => 4.35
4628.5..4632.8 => 4.216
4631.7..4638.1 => 4.643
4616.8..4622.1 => 4.789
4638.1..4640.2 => 4.799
